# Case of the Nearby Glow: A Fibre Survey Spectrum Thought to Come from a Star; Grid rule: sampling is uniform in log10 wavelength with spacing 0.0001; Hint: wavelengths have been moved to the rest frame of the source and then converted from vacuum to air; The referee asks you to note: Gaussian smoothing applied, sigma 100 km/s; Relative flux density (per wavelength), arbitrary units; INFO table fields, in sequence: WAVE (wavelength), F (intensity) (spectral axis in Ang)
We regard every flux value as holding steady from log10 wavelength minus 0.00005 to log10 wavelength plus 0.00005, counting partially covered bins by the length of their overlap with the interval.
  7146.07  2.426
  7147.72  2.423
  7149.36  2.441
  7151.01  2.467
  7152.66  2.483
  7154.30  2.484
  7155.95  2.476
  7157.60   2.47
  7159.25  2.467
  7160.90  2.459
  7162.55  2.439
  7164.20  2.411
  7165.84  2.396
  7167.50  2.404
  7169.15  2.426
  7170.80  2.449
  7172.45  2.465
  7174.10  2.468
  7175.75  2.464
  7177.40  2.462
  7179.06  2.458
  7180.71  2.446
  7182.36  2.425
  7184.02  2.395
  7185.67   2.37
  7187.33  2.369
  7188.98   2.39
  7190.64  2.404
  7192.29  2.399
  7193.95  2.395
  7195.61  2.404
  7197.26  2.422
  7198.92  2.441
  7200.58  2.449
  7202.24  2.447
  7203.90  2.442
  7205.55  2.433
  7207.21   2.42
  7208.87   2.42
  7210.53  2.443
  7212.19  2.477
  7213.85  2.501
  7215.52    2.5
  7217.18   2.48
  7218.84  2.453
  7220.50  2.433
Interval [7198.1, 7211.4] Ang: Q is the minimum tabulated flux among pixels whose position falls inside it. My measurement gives 2.42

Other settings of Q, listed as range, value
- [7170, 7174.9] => 2.449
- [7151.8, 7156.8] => 2.476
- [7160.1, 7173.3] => 2.396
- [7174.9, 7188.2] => 2.369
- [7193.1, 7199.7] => 2.395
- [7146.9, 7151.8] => 2.423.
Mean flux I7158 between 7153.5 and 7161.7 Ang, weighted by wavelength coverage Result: 2.47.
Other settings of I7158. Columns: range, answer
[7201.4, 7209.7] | 2.43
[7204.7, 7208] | 2.43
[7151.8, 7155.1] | 2.49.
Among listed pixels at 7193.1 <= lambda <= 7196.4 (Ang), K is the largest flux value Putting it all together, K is 2.404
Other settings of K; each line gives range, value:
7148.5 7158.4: 2.484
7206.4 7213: 2.477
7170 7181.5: 2.468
